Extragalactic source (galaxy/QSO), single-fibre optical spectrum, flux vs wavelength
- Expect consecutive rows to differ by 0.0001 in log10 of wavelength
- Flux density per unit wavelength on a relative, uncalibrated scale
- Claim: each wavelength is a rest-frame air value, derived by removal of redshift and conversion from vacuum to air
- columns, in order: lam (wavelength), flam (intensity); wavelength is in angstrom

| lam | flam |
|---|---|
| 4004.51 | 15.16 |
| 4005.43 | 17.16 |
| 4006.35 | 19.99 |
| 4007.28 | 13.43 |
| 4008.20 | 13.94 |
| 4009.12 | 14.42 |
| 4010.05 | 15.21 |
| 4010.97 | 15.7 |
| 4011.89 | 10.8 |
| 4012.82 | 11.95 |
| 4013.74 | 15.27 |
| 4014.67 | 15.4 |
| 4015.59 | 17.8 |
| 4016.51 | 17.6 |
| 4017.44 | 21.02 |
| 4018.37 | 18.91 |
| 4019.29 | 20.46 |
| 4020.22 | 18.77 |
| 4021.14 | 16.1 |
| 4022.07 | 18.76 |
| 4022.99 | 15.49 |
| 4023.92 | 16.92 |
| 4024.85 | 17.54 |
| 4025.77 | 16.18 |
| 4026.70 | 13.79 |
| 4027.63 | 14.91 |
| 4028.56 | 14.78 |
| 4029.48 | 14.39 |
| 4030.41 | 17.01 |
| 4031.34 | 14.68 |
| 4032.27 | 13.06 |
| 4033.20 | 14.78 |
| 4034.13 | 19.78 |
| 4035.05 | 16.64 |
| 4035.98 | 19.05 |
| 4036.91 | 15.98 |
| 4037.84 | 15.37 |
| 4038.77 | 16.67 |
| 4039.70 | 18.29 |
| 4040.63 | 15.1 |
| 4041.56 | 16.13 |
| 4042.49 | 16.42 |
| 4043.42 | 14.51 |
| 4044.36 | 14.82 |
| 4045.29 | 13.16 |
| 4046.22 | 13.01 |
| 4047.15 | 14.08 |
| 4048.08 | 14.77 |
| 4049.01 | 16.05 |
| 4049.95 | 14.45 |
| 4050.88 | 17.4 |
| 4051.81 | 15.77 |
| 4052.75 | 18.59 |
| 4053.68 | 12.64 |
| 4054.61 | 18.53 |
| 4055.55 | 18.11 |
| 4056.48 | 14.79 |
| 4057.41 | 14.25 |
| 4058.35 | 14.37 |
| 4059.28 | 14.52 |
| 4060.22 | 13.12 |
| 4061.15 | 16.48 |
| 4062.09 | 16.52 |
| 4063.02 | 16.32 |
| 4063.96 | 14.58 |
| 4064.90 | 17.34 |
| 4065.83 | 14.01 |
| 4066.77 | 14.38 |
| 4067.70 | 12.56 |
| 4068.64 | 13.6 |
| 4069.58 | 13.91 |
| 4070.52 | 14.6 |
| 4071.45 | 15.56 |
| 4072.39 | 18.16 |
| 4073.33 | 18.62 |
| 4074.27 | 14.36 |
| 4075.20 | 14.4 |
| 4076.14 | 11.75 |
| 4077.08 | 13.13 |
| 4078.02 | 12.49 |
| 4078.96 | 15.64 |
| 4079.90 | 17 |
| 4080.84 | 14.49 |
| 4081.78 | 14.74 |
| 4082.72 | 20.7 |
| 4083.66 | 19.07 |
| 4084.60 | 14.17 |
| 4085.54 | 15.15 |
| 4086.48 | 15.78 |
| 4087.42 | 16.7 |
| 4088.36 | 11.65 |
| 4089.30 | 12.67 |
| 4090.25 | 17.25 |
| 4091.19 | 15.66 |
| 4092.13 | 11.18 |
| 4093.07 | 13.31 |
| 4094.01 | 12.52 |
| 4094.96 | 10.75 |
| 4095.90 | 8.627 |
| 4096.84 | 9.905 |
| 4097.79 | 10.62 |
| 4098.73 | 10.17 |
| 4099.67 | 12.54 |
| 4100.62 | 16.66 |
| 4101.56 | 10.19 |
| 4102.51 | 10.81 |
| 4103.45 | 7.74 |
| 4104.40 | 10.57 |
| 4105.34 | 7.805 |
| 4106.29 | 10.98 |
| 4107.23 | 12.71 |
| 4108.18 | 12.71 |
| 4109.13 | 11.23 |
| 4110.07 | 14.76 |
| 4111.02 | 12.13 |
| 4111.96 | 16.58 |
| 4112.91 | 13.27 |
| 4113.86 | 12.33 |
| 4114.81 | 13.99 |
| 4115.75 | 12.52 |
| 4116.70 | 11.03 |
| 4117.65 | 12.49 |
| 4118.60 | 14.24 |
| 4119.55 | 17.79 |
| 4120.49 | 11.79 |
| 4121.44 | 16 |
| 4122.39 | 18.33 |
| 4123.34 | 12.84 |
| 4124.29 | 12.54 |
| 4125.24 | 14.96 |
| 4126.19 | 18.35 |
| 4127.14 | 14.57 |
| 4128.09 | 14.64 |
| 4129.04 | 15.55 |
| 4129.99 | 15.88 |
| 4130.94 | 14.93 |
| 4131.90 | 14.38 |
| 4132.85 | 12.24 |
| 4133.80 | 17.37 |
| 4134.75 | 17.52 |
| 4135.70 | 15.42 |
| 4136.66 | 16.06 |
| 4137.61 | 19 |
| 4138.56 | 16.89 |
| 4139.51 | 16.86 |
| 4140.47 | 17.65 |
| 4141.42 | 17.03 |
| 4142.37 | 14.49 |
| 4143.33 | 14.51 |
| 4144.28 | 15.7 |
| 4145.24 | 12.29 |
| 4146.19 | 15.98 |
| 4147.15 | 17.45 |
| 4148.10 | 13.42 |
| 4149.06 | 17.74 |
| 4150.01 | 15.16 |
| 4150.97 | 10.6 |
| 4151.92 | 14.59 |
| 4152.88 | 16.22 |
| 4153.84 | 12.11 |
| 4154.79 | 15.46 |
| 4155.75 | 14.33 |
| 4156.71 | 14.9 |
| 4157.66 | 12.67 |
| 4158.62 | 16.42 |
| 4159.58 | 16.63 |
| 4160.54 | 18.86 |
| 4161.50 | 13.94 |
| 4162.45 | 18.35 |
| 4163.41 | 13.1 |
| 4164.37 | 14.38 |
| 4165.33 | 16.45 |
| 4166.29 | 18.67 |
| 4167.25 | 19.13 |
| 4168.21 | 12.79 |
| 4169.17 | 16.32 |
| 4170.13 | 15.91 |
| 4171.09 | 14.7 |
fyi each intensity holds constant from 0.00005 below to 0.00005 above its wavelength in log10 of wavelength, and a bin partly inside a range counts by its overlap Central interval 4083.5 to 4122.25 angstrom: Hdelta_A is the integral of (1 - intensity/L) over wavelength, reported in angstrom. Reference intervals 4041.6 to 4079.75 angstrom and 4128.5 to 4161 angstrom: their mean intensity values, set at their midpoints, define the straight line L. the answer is 6.1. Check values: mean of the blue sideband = 15.1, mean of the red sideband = 15.5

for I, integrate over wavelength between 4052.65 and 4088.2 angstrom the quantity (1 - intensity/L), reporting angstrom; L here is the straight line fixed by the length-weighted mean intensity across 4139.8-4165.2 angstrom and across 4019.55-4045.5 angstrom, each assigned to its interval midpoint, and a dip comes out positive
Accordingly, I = 1.1 angstrom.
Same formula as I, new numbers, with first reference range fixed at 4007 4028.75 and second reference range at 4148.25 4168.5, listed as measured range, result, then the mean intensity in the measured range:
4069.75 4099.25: 2.87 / 14.2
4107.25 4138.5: 1.85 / 14.6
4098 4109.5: 3.29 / 11.2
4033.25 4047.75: 0.07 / 15.9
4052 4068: 0.47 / 15.4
